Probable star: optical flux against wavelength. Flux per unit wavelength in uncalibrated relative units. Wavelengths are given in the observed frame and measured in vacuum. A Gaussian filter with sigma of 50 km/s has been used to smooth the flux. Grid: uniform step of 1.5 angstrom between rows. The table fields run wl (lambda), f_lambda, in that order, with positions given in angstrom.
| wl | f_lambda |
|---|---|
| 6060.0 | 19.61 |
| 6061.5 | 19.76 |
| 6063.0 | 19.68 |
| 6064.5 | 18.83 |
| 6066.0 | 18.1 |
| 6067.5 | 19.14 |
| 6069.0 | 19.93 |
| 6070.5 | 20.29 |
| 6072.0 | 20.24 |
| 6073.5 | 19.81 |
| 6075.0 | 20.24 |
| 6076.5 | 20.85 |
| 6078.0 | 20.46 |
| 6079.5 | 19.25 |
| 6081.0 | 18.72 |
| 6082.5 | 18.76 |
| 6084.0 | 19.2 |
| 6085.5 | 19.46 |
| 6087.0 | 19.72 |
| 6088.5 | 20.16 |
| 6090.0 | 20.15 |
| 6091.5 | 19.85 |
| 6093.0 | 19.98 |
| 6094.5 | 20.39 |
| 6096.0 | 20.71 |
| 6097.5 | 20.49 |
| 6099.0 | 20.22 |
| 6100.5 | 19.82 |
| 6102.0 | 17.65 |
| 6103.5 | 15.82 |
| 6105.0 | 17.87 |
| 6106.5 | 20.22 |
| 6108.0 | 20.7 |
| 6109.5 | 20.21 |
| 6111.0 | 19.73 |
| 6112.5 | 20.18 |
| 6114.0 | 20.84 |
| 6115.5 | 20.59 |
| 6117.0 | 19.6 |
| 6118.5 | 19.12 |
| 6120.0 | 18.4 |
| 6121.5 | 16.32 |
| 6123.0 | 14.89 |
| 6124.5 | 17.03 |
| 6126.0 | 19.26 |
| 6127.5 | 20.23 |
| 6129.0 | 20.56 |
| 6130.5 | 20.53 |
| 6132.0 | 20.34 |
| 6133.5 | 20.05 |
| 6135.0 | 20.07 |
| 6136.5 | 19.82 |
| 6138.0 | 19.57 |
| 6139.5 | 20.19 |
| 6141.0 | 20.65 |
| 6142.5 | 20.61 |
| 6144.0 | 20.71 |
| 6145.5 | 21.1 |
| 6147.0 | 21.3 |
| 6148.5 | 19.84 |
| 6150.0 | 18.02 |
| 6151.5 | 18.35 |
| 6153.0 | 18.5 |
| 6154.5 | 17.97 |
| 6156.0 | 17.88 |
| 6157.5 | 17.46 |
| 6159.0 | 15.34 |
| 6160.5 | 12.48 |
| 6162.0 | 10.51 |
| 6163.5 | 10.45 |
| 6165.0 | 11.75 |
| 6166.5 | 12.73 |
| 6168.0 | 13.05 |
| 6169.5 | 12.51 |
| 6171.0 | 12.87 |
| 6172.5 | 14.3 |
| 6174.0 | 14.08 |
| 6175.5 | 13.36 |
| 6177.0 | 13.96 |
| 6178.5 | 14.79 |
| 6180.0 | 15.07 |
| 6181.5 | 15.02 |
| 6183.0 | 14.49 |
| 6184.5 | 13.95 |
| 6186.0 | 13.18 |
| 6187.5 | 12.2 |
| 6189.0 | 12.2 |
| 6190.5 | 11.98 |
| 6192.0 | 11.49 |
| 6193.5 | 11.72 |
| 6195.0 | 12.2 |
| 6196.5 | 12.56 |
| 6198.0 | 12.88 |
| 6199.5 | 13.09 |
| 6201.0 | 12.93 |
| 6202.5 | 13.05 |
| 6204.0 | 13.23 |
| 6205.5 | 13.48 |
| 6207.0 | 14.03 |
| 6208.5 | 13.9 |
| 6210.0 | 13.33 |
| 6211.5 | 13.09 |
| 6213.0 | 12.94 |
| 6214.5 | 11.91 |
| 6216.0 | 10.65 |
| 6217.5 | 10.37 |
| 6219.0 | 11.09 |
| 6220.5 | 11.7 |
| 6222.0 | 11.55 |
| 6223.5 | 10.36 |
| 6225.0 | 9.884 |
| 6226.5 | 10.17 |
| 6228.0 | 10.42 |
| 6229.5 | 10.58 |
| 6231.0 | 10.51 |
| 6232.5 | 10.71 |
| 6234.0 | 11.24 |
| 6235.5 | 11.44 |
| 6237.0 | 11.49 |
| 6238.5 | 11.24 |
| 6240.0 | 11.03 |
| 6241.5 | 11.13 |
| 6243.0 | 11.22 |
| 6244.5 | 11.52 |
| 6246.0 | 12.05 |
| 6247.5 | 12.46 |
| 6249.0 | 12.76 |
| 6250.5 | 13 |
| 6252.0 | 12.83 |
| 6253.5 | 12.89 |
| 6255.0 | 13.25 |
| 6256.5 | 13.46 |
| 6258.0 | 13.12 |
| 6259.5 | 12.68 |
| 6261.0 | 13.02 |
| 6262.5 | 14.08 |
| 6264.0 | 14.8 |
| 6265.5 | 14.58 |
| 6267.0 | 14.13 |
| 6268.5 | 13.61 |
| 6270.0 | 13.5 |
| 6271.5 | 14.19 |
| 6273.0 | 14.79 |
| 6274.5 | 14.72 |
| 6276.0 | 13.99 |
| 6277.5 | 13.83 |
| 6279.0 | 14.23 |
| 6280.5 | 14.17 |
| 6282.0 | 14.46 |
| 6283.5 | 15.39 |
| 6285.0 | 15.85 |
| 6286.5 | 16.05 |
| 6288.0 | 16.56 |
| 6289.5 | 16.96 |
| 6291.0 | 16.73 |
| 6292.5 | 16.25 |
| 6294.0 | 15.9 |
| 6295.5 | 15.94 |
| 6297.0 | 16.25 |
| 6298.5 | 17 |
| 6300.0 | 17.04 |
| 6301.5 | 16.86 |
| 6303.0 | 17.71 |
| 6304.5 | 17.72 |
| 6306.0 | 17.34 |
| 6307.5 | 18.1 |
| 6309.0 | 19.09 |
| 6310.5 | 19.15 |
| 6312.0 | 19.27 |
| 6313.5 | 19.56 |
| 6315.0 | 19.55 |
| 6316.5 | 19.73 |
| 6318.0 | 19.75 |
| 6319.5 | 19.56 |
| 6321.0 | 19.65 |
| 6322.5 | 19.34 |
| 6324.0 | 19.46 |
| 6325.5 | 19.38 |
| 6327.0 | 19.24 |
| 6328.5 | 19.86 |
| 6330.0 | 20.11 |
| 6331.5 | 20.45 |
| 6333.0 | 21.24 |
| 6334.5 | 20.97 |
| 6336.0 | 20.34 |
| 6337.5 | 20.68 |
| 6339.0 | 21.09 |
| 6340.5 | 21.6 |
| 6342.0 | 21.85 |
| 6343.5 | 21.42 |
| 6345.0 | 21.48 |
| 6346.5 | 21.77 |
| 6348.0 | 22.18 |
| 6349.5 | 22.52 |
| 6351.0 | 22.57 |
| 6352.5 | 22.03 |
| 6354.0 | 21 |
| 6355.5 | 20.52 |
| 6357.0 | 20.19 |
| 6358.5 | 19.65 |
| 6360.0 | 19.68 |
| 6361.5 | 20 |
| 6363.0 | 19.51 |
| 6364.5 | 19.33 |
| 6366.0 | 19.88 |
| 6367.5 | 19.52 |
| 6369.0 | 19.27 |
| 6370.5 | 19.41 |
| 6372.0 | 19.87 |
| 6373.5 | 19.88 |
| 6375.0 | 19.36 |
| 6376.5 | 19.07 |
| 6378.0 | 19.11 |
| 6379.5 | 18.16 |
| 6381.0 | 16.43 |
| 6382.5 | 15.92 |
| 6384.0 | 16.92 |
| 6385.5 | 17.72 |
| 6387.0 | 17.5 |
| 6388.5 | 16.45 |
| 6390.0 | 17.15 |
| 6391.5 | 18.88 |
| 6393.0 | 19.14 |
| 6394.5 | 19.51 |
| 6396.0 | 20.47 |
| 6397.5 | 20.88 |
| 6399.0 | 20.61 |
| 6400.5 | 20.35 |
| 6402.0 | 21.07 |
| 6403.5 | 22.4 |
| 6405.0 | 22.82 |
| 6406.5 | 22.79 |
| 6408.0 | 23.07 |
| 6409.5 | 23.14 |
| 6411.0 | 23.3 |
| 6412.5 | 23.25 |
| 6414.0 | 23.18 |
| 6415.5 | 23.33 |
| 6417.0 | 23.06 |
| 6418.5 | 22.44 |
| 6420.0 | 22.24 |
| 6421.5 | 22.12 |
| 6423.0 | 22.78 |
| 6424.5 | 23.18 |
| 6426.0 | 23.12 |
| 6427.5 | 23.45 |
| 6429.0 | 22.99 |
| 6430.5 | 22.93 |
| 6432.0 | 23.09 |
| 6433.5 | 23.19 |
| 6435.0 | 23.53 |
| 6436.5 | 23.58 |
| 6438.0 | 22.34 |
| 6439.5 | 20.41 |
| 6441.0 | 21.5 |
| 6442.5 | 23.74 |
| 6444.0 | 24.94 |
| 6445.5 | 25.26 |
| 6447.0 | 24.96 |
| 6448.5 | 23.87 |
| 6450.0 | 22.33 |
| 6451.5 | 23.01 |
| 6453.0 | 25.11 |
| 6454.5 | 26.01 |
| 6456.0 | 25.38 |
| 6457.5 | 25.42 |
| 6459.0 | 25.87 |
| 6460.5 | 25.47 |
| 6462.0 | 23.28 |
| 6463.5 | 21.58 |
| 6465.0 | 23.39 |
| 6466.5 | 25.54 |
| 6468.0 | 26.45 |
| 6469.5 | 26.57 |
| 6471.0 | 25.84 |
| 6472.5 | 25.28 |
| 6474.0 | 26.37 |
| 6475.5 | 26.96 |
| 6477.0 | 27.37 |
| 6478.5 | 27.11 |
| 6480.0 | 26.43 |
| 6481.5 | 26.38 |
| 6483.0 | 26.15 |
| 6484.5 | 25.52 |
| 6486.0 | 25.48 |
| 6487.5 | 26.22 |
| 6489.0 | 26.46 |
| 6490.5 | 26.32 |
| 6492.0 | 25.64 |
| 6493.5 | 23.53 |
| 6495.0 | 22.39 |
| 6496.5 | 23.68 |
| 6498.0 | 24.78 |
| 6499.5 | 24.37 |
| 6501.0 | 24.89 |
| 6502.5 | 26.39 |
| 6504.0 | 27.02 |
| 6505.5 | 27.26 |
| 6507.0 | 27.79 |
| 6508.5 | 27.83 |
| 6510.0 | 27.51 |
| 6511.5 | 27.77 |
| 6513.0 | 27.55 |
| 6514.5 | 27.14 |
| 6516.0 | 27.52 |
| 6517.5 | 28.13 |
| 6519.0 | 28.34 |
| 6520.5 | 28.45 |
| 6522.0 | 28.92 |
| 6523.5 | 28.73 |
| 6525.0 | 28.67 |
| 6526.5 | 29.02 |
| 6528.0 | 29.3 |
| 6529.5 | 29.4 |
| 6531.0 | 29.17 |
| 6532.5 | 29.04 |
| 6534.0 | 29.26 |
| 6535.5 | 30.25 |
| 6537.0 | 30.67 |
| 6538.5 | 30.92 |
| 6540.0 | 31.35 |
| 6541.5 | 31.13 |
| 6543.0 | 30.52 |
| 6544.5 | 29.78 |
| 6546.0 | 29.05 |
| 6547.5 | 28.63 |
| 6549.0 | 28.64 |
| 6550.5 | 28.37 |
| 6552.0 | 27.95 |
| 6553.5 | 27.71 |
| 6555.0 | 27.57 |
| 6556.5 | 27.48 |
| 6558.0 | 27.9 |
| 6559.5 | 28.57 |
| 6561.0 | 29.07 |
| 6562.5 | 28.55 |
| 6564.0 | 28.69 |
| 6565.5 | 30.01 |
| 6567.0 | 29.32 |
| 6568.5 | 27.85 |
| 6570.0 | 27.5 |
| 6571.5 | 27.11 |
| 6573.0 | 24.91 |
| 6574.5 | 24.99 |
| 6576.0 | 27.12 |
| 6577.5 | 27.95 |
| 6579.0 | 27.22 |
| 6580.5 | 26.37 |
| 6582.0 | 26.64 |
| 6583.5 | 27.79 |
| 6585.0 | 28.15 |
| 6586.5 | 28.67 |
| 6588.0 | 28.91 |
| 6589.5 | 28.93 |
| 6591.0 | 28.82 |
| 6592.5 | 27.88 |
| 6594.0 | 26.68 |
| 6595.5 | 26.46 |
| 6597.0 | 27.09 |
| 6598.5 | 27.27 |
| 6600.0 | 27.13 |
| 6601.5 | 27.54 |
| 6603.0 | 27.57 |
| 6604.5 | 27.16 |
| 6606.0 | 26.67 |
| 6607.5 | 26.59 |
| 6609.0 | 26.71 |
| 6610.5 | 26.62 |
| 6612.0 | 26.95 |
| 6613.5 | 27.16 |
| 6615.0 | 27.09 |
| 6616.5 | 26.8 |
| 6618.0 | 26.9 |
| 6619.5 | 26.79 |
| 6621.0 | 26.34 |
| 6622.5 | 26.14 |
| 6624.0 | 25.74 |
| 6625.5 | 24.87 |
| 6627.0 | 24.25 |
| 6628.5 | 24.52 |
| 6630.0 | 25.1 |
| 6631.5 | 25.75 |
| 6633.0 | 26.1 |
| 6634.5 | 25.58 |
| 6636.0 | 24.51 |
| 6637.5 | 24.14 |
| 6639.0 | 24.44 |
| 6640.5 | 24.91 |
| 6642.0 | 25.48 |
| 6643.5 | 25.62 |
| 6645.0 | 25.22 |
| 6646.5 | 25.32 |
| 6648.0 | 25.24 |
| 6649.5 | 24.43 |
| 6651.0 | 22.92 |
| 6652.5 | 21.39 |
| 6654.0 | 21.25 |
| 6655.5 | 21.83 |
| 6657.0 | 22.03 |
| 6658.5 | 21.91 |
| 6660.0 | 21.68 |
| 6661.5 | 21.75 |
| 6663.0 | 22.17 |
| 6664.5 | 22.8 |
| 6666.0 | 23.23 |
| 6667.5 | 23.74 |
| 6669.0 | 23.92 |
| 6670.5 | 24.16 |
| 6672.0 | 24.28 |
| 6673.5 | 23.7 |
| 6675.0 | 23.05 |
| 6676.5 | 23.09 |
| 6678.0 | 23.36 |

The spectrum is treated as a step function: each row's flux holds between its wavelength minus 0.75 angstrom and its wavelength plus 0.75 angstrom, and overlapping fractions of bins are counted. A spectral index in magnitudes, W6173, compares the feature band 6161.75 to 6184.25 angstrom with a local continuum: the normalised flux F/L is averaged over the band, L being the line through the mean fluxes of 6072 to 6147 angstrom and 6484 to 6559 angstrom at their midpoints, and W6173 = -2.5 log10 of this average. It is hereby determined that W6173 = 0.49 mag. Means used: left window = 19.6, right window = 27.8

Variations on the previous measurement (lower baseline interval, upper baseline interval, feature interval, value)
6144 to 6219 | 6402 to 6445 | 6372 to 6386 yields 0.17 mag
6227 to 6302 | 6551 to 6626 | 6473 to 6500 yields -0.12 mag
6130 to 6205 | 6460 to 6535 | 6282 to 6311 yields 0.18 mag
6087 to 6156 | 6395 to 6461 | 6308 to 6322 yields 0.12 mag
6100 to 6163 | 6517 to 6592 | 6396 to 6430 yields 0.13 mag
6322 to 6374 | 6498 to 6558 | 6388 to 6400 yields 0.17 mag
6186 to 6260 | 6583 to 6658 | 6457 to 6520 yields -0.22 mag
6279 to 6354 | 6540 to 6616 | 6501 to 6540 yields -0.10 mag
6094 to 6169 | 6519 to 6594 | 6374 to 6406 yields 0.27 mag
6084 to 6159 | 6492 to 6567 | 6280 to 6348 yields 0.25 mag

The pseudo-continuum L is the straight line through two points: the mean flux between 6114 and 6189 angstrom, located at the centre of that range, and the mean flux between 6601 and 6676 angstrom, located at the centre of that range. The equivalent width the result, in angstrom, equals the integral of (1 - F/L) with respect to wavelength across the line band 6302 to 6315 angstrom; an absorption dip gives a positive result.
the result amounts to 0.59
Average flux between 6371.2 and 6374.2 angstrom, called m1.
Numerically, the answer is 19.9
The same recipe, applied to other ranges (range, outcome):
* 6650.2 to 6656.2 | 21.9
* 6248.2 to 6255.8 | 12.9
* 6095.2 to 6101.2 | 20.3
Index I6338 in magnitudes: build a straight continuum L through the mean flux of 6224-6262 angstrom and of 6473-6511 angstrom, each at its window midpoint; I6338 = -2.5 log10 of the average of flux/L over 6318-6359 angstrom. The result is -0.20 mag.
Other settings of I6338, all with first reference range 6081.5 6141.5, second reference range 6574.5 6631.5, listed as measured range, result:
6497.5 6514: -0.052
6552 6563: -0.076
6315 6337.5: 0.141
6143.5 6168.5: 0.228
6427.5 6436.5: 0.051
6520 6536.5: -0.134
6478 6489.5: -0.047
